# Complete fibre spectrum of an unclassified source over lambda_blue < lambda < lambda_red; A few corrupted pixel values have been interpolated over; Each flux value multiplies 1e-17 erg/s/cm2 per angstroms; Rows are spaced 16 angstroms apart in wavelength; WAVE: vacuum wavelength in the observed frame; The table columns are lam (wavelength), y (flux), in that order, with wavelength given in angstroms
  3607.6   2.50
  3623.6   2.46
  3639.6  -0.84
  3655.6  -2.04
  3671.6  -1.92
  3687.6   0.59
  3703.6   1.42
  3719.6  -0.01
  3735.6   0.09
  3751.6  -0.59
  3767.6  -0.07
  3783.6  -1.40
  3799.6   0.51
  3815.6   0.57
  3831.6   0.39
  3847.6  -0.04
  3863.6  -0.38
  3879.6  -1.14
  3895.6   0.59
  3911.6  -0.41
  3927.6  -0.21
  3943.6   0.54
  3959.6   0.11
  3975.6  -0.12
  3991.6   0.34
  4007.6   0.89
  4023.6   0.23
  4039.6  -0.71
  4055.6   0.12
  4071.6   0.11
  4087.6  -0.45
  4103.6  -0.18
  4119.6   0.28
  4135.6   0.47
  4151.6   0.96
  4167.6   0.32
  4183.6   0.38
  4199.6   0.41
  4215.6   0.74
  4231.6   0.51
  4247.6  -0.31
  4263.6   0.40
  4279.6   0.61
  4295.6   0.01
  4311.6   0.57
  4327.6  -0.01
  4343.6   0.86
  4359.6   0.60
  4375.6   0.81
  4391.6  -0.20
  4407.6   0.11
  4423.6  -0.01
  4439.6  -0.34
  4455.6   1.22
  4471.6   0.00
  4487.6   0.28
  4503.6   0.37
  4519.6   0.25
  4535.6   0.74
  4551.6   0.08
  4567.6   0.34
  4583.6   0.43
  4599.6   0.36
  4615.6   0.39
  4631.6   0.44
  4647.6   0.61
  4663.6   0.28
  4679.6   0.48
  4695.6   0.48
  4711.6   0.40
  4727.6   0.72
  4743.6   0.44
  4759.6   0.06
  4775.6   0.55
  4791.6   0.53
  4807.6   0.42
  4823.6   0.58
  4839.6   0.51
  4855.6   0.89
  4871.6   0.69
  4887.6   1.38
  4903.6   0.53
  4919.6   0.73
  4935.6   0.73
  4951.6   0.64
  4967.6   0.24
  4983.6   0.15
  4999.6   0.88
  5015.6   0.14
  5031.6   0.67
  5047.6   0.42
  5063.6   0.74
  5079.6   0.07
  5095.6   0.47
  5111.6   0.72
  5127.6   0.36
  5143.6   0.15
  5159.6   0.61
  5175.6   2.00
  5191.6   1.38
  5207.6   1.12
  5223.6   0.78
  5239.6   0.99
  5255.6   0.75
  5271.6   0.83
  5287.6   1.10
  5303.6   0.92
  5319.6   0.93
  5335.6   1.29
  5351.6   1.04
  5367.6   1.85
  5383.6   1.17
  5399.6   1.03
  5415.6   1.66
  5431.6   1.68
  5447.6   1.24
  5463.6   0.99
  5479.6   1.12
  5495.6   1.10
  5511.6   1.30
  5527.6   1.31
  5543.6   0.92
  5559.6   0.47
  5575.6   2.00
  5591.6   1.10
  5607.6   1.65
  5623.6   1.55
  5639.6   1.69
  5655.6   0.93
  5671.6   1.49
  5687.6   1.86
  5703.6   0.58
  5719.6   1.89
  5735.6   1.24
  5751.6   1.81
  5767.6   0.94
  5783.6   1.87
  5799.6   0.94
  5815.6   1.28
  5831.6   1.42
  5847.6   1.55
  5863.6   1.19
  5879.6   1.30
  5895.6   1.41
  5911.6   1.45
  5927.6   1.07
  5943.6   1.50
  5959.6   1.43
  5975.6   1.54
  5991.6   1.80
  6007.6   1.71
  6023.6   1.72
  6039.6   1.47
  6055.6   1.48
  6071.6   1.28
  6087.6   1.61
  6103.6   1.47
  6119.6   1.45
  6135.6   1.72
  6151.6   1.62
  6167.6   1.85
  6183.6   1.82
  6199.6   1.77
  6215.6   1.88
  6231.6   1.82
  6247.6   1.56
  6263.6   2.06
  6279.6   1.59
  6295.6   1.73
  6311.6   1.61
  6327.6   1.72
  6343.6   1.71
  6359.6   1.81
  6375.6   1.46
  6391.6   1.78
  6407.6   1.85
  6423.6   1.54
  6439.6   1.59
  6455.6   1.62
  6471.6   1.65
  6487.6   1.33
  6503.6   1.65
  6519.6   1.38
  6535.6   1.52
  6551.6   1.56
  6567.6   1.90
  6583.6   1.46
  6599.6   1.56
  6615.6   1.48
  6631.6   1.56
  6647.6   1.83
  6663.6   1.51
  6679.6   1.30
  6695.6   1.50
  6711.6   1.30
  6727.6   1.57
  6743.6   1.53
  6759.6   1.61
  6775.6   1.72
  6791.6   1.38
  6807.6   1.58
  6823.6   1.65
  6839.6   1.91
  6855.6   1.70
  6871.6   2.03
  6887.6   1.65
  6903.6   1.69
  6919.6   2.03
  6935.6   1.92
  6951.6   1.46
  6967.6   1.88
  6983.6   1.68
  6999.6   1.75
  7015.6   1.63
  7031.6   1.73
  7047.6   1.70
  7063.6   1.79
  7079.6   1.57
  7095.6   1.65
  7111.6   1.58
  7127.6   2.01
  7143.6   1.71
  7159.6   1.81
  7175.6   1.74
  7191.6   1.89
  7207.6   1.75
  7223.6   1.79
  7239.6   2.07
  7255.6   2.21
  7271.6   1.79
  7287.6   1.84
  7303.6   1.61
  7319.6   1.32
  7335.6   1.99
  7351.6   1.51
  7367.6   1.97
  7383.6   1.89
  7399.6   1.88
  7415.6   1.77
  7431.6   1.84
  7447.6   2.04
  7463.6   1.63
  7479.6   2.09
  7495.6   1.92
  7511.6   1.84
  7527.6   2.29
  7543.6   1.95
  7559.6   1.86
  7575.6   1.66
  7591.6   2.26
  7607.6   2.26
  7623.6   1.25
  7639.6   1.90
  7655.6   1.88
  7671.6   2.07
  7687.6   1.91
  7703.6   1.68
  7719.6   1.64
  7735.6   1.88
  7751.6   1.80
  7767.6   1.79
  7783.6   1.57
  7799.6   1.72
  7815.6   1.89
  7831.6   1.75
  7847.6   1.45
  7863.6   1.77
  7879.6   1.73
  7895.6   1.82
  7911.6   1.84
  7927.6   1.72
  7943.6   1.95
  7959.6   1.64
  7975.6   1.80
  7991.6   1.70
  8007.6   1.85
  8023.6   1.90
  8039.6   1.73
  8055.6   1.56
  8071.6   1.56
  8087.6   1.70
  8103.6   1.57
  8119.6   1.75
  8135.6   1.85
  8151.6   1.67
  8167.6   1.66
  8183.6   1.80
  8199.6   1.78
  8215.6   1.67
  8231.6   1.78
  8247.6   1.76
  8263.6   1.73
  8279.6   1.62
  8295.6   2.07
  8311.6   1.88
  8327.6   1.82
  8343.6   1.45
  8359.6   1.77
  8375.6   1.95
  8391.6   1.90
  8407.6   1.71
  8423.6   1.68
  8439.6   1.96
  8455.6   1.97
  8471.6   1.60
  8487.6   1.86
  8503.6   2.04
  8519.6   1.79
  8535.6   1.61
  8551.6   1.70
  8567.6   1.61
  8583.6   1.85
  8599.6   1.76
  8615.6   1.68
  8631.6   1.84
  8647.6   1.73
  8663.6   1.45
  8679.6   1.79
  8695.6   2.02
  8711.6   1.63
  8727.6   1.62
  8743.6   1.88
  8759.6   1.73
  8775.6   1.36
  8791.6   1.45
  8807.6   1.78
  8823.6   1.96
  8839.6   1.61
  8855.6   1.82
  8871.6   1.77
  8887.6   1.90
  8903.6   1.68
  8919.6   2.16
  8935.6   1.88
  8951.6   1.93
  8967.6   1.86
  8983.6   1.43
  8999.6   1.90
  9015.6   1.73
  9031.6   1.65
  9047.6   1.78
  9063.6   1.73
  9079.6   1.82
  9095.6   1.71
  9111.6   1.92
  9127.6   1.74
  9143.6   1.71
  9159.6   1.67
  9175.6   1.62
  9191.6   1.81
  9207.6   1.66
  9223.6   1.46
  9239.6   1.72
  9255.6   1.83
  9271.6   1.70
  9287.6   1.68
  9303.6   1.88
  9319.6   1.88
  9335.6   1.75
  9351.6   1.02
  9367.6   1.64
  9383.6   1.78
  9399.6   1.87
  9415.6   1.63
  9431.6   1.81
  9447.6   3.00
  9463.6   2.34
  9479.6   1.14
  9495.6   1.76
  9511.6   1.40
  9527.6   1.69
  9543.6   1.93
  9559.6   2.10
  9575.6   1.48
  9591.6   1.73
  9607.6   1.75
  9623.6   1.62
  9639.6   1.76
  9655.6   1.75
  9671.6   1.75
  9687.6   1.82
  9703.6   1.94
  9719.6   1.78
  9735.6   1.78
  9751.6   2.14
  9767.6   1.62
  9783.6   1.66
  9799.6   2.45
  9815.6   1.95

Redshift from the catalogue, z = 0.292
